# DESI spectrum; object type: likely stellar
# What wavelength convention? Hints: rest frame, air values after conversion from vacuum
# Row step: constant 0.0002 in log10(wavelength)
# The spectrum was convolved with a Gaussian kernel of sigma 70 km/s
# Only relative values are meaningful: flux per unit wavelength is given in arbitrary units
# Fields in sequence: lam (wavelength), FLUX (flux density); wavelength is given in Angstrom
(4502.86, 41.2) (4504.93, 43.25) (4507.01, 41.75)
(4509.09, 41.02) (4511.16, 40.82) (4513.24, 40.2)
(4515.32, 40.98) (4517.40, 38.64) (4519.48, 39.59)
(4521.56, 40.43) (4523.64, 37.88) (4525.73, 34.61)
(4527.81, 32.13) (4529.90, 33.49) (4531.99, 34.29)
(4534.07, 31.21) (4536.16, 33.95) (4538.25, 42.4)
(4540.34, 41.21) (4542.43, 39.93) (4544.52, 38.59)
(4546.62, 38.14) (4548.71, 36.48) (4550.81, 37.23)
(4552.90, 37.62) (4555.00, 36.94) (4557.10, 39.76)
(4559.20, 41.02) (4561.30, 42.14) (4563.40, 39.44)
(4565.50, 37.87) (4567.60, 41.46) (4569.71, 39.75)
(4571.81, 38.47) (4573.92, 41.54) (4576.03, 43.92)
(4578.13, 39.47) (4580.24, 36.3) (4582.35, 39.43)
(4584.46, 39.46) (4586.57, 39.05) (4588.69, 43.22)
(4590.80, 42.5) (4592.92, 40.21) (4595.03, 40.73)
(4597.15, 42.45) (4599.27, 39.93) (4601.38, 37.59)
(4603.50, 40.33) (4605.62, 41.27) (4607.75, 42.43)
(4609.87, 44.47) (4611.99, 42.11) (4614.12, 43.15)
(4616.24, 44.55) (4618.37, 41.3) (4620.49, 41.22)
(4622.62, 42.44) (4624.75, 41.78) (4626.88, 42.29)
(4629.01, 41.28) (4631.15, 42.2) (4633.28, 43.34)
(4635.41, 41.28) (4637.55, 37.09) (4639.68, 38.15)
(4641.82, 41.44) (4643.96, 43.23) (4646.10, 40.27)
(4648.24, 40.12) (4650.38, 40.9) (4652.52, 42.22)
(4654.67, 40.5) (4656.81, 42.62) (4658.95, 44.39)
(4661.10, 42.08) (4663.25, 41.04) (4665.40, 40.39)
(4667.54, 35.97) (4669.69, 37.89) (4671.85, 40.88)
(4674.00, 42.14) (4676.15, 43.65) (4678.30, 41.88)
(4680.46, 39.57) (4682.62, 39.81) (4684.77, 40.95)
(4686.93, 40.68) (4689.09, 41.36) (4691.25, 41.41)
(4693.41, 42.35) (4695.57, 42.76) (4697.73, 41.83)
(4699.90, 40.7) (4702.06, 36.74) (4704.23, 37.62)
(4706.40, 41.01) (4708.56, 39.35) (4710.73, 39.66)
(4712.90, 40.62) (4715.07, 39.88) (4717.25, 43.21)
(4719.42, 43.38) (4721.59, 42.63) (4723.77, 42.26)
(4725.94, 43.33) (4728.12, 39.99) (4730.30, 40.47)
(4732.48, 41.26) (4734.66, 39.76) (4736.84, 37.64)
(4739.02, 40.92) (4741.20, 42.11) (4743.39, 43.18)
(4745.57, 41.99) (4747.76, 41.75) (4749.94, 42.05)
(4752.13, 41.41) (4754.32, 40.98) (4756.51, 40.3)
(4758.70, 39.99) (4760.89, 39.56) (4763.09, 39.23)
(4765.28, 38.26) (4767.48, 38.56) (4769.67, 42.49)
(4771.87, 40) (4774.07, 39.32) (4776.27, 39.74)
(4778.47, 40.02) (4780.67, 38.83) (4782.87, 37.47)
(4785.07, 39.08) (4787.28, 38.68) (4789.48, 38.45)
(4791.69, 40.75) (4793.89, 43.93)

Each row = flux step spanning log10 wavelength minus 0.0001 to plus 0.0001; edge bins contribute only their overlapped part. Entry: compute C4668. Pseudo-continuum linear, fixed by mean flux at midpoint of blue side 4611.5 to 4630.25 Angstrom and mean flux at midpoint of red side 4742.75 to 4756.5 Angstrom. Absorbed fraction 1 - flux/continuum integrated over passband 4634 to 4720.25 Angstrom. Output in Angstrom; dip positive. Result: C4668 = 2.54 Angstrom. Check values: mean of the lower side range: 42.2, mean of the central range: 40.8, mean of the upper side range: 41.7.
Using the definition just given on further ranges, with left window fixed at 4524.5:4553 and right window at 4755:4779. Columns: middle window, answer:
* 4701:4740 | -1.43 Angstrom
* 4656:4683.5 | -1.84 Angstrom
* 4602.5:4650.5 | -4.90 Angstrom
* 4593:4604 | -0.84 Angstrom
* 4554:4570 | -1.29 Angstrom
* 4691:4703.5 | -0.67 Angstrom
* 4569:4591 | -1.85 Angstrom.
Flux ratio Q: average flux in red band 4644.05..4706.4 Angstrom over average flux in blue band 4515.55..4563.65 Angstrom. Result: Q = 1.08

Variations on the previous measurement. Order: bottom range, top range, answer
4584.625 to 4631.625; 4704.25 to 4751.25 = 0.99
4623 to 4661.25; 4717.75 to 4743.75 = 1.00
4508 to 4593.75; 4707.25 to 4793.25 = 1.04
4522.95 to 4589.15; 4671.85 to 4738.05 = 1.07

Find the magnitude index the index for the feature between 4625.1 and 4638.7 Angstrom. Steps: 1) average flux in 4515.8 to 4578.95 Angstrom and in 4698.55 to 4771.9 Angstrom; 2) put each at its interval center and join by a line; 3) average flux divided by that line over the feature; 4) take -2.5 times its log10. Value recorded -0.05 mag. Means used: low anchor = 38.3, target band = 41.3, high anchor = 40.7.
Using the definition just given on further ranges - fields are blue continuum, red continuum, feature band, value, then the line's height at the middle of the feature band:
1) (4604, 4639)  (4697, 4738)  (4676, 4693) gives 0.00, 41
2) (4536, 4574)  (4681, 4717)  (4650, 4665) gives -0.05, 40.1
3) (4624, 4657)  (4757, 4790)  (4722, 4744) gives -0.03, 39.9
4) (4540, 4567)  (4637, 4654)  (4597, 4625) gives -0.05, 39.9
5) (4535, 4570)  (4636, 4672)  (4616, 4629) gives -0.05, 40.1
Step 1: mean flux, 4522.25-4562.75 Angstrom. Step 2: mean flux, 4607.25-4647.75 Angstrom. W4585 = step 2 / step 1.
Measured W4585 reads 1.12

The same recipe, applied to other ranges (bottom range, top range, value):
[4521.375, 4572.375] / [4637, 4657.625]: 1.08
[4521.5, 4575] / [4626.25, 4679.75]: 1.08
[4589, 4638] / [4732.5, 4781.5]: 0.97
